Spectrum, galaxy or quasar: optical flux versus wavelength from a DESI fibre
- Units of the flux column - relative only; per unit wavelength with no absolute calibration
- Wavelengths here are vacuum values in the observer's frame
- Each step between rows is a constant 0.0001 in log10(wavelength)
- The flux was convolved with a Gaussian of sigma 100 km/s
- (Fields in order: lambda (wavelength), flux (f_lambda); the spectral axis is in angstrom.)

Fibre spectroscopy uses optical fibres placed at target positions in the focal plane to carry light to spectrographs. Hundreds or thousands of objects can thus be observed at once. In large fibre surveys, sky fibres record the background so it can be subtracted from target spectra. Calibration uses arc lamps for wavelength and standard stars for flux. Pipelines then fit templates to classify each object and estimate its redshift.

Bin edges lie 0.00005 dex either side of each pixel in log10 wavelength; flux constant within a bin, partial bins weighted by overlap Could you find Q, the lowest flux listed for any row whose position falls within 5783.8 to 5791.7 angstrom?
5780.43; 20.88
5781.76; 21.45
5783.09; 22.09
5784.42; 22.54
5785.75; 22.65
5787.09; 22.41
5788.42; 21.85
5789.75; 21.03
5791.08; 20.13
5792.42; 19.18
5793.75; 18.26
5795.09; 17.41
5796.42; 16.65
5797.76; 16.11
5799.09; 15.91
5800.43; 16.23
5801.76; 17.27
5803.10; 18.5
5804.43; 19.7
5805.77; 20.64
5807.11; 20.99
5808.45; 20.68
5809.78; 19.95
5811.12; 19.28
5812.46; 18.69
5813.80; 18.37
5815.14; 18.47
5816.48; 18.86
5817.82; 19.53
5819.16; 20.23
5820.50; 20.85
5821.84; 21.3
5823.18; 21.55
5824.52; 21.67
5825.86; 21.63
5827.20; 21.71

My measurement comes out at 20.13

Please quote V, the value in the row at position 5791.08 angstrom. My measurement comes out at 20.13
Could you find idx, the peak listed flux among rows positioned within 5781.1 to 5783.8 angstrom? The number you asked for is 22.09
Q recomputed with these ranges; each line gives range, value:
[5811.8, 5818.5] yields 18.37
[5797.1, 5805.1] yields 15.91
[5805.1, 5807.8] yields 20.64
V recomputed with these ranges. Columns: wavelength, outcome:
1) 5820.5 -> 20.85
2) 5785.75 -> 22.65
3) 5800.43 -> 16.23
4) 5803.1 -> 18.5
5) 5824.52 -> 21.67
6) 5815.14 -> 18.47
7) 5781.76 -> 21.45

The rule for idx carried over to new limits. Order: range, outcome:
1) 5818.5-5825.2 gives 21.67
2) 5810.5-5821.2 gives 20.85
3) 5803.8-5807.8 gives 20.99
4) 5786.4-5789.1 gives 22.41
